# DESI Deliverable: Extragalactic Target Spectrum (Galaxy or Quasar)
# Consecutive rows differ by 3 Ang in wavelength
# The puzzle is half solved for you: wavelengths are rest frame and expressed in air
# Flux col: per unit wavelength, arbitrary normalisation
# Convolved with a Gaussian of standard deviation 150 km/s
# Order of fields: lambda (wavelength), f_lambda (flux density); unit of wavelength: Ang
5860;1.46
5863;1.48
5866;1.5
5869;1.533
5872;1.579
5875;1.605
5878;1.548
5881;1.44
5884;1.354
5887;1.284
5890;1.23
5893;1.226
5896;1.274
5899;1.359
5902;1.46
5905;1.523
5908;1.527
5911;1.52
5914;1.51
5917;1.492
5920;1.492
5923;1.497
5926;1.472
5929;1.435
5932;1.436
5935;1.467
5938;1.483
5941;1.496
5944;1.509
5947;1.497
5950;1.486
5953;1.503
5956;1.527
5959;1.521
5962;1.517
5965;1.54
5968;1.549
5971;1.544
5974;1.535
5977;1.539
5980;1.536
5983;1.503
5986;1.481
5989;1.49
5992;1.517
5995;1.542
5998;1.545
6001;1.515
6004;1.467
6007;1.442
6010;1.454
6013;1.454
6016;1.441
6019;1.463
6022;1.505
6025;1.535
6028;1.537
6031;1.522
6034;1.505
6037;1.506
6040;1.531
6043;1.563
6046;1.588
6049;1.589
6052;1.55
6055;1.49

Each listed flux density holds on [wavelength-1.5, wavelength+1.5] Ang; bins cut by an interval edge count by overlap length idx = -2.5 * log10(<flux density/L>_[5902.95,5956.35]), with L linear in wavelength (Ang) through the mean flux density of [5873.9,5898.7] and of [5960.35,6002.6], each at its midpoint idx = -0.04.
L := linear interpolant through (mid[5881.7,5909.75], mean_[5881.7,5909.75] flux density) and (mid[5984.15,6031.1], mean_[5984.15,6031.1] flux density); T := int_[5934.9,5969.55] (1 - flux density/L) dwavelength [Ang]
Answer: -2.0 Ang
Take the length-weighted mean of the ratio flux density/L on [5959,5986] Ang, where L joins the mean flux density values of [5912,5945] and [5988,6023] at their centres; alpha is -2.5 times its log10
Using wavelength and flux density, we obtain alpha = -0.03 mag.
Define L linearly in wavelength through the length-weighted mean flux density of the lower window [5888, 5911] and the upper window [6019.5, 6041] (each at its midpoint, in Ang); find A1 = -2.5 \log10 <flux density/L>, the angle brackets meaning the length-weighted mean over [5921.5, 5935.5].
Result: -0.04 mag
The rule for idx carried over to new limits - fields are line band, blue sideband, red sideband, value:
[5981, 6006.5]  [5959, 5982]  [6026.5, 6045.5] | 0.02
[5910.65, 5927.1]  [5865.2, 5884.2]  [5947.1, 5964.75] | 0.01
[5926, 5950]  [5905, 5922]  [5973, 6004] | 0.03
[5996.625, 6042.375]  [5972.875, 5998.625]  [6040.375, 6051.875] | 0.04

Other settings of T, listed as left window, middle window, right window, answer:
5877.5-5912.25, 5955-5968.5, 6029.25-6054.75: -0.7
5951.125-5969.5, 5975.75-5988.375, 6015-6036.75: 0.0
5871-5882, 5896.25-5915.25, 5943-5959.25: 0.8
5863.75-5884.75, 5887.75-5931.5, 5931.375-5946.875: 2.0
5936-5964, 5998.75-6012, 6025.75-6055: 0.5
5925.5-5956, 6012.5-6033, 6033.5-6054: 0.5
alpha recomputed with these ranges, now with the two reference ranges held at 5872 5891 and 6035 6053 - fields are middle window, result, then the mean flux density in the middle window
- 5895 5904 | 0.049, 1.38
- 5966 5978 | -0.031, 1.54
